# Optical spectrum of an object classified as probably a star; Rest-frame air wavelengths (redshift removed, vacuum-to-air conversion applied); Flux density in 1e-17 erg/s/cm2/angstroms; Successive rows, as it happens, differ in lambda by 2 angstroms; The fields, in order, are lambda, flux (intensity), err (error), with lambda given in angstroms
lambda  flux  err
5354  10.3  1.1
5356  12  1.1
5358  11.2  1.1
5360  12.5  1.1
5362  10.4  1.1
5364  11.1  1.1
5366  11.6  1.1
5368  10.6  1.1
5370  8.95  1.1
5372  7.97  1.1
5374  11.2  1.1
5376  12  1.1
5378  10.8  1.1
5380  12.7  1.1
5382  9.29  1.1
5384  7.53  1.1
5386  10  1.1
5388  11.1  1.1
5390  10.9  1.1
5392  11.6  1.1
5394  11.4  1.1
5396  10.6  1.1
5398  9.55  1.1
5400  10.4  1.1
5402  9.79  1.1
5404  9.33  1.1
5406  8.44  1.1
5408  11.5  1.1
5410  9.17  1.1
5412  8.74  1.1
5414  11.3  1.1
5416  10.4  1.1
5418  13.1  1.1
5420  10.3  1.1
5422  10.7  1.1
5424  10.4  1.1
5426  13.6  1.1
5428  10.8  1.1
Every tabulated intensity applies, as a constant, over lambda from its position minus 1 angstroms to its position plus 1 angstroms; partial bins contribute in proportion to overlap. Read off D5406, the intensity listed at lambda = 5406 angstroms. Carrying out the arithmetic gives 8.44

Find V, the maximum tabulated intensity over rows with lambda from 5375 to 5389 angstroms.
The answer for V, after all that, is 12.7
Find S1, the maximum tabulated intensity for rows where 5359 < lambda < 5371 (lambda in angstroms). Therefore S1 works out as 12.5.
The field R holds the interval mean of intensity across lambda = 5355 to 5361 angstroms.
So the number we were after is 11.9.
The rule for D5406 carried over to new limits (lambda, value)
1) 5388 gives 11.1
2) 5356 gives 12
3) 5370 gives 8.95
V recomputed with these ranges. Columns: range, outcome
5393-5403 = 11.4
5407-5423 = 13.1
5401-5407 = 9.79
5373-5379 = 12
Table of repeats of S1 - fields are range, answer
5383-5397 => 11.6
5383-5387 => 10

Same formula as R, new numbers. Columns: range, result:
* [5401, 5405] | 9.56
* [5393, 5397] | 11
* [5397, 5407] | 9.5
